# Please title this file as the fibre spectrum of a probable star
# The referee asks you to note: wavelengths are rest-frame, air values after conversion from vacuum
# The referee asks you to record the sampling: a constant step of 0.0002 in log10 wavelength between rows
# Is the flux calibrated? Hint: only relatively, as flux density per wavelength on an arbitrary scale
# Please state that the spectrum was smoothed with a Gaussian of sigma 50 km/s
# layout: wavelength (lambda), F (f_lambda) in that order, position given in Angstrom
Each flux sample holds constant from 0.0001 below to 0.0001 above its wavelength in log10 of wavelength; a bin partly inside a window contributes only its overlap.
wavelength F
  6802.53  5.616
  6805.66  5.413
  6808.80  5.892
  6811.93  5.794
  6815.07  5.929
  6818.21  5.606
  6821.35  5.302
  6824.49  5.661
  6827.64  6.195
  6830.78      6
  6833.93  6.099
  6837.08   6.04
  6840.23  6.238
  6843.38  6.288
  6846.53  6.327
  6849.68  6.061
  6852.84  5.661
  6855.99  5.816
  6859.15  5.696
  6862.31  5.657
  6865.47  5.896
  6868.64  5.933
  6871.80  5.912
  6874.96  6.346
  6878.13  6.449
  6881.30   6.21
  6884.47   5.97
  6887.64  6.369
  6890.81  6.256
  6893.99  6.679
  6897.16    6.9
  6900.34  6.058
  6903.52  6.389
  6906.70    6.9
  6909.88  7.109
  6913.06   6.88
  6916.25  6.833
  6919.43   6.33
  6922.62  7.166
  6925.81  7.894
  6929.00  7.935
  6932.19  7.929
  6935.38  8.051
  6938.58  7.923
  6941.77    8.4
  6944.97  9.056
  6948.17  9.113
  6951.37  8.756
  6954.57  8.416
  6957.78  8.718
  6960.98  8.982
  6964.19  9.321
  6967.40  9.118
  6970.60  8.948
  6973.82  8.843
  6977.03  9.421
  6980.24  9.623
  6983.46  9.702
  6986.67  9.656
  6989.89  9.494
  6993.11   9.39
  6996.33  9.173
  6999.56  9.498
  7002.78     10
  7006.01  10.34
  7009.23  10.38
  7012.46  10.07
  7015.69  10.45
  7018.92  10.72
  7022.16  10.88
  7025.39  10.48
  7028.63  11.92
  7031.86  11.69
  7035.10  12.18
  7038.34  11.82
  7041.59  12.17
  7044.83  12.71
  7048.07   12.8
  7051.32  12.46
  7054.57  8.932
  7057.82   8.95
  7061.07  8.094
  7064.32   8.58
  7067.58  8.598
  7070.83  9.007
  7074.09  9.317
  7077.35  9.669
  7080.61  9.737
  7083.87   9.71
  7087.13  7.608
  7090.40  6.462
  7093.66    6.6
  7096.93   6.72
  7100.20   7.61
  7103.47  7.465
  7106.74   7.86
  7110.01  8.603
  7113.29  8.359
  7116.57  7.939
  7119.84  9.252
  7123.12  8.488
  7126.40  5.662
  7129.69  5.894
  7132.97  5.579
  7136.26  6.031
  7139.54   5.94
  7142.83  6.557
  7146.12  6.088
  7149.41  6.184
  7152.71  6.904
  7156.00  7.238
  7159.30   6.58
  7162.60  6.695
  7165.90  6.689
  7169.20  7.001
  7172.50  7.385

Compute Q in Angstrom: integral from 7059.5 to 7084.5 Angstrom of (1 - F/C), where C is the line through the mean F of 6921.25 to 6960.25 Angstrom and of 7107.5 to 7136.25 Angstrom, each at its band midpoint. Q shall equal -4.6 Angstrom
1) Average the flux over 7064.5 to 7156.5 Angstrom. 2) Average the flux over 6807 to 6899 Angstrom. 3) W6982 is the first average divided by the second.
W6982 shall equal 1.3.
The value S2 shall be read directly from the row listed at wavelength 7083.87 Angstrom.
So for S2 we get 9.71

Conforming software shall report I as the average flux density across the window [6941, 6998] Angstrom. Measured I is 9.13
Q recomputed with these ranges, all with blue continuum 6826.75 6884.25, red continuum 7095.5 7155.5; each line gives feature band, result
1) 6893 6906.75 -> -0.74 Angstrom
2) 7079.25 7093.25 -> -2.60 Angstrom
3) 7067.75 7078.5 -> -3.68 Angstrom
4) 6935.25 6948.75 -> -4.54 Angstrom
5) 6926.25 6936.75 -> -2.71 Angstrom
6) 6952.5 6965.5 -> -4.87 Angstrom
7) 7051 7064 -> -4.61 Angstrom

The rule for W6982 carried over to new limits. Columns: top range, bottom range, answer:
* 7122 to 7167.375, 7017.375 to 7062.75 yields 0.58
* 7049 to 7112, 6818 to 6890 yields 1.43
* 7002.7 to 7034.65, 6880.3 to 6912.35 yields 1.66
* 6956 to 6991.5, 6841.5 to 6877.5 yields 1.55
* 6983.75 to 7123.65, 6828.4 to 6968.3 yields 1.37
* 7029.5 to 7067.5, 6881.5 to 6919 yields 1.66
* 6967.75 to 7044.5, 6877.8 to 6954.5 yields 1.42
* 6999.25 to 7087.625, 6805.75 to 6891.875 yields 1.73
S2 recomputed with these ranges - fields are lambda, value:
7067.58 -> 8.598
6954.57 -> 8.416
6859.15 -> 5.696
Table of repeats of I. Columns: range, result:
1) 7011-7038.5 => 11.1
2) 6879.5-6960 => 7.38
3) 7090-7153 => 7.02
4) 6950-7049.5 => 10.2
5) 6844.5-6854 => 6.05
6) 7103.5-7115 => 8.16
